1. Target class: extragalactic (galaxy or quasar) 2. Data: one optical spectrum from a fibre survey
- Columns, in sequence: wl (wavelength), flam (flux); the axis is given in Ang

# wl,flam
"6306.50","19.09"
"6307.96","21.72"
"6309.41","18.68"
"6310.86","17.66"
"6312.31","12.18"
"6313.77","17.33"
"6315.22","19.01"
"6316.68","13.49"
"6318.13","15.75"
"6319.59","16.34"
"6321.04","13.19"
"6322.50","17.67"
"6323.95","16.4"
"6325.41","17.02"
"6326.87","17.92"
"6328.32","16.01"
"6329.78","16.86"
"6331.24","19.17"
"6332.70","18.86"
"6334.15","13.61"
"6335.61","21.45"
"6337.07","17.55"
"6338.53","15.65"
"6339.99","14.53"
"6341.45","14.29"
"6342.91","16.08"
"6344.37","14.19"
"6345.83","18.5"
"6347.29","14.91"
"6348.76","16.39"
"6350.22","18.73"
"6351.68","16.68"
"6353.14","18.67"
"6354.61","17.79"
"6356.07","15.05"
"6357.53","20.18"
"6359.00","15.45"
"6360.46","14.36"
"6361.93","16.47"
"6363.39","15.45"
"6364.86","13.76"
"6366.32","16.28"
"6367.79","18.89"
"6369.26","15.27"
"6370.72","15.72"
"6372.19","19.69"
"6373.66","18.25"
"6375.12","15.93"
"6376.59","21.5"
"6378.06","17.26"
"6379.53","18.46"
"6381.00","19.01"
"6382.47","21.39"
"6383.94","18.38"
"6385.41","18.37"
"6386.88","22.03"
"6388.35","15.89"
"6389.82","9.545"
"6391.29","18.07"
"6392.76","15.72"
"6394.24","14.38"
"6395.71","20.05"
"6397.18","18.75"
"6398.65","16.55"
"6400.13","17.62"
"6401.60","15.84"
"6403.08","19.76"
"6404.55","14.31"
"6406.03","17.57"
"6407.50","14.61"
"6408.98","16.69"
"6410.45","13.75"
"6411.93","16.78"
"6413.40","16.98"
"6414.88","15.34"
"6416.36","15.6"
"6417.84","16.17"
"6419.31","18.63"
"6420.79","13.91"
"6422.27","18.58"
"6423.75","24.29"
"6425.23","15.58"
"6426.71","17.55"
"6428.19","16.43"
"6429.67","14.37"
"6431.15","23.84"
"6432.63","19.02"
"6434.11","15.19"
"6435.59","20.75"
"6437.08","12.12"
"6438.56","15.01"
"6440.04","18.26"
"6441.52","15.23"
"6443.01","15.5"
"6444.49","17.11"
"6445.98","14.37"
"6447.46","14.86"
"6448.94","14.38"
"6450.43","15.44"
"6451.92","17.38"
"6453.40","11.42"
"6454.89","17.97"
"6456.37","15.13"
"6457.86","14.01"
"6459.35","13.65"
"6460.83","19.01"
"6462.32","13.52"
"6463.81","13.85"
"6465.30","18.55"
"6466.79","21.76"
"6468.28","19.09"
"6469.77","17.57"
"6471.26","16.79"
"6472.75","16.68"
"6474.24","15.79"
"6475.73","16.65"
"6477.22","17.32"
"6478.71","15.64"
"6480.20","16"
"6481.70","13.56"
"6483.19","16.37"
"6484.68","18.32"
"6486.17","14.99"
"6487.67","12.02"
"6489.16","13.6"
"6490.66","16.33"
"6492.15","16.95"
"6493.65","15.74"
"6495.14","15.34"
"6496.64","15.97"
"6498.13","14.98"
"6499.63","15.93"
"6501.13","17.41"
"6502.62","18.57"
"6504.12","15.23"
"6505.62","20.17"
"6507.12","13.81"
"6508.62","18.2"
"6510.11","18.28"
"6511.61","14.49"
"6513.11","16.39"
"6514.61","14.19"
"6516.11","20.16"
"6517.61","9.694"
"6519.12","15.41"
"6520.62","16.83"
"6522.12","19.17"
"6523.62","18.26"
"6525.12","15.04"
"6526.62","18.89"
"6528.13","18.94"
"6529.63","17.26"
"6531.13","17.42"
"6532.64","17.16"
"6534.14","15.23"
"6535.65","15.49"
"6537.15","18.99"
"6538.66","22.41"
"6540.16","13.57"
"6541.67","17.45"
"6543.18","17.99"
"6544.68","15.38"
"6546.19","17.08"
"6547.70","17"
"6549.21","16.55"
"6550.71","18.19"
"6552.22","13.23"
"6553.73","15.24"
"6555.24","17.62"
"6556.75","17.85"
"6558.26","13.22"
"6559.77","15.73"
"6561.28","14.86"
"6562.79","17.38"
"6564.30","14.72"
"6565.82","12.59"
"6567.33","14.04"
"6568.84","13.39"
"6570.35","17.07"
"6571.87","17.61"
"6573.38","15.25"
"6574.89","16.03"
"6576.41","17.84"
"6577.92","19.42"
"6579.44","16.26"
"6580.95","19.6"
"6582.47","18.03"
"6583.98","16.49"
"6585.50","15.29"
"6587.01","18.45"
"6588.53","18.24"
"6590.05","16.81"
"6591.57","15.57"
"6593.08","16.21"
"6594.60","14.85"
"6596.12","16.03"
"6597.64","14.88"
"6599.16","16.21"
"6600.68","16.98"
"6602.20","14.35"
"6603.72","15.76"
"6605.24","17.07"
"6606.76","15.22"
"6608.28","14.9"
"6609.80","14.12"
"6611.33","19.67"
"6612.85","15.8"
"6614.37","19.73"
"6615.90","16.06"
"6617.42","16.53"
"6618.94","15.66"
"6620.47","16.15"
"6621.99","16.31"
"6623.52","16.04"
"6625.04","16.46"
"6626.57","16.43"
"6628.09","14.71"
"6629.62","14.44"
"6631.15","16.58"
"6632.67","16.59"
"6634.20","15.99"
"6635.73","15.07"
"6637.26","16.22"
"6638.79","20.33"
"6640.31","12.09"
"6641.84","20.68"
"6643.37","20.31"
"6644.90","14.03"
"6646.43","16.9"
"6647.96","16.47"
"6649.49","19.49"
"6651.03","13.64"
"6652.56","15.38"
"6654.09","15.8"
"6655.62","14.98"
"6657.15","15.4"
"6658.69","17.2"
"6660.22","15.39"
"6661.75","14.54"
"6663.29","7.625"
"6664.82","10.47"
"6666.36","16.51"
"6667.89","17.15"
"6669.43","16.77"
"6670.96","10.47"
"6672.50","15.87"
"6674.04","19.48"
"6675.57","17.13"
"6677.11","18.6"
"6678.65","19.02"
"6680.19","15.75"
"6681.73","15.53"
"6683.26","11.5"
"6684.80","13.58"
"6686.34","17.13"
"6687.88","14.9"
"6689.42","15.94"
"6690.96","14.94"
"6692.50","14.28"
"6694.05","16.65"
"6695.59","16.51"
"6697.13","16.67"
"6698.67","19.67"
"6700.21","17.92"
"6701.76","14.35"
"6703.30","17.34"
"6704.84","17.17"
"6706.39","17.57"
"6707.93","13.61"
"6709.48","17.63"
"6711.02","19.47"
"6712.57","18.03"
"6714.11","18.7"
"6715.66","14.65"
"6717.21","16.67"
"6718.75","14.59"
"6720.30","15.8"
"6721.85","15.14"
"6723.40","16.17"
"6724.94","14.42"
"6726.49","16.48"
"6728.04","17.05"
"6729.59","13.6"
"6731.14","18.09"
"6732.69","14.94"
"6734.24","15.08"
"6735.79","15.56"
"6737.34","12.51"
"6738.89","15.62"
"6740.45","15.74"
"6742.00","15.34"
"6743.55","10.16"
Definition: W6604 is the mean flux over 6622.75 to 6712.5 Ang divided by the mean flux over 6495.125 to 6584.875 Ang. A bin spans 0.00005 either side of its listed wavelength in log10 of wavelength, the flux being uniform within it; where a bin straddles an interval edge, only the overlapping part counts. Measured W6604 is 0.97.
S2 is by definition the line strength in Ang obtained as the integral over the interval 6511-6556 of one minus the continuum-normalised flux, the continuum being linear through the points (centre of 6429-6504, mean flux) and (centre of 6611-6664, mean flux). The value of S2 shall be -1.5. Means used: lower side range 16.2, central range 16.7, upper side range 16.1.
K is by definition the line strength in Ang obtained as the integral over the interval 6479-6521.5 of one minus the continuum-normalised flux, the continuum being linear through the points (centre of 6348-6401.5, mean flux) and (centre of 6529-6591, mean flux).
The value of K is 2.3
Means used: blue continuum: 17.3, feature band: 15.9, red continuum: 16.6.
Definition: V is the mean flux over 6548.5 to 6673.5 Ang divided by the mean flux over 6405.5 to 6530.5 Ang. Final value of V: 0.97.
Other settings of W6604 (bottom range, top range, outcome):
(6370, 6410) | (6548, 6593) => 0.94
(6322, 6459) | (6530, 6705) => 0.96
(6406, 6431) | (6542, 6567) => 0.95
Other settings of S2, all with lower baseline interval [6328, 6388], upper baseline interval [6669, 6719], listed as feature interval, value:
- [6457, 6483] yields 0.78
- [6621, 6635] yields 0.47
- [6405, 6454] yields 1.73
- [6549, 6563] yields 0.66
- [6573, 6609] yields 0.23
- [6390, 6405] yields 0.23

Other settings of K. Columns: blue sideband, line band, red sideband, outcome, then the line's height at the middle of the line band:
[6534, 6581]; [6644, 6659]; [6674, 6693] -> 0.1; 16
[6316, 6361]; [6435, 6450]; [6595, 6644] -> 0.7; 16.5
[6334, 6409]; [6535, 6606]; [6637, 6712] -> -0.1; 16.4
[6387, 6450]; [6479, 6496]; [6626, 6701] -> 1.0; 16.4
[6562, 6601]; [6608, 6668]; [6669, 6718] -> 1.5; 16.4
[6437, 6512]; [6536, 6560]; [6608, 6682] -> -1.0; 16.1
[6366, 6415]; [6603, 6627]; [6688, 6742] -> 0.1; 16.5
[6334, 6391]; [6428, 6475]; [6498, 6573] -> 1.0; 16.7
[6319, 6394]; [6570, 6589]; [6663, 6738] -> -1.3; 16.2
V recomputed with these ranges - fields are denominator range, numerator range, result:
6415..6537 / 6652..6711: 0.96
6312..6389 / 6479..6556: 0.97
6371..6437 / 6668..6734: 0.93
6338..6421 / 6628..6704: 0.95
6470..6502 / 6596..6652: 1.03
